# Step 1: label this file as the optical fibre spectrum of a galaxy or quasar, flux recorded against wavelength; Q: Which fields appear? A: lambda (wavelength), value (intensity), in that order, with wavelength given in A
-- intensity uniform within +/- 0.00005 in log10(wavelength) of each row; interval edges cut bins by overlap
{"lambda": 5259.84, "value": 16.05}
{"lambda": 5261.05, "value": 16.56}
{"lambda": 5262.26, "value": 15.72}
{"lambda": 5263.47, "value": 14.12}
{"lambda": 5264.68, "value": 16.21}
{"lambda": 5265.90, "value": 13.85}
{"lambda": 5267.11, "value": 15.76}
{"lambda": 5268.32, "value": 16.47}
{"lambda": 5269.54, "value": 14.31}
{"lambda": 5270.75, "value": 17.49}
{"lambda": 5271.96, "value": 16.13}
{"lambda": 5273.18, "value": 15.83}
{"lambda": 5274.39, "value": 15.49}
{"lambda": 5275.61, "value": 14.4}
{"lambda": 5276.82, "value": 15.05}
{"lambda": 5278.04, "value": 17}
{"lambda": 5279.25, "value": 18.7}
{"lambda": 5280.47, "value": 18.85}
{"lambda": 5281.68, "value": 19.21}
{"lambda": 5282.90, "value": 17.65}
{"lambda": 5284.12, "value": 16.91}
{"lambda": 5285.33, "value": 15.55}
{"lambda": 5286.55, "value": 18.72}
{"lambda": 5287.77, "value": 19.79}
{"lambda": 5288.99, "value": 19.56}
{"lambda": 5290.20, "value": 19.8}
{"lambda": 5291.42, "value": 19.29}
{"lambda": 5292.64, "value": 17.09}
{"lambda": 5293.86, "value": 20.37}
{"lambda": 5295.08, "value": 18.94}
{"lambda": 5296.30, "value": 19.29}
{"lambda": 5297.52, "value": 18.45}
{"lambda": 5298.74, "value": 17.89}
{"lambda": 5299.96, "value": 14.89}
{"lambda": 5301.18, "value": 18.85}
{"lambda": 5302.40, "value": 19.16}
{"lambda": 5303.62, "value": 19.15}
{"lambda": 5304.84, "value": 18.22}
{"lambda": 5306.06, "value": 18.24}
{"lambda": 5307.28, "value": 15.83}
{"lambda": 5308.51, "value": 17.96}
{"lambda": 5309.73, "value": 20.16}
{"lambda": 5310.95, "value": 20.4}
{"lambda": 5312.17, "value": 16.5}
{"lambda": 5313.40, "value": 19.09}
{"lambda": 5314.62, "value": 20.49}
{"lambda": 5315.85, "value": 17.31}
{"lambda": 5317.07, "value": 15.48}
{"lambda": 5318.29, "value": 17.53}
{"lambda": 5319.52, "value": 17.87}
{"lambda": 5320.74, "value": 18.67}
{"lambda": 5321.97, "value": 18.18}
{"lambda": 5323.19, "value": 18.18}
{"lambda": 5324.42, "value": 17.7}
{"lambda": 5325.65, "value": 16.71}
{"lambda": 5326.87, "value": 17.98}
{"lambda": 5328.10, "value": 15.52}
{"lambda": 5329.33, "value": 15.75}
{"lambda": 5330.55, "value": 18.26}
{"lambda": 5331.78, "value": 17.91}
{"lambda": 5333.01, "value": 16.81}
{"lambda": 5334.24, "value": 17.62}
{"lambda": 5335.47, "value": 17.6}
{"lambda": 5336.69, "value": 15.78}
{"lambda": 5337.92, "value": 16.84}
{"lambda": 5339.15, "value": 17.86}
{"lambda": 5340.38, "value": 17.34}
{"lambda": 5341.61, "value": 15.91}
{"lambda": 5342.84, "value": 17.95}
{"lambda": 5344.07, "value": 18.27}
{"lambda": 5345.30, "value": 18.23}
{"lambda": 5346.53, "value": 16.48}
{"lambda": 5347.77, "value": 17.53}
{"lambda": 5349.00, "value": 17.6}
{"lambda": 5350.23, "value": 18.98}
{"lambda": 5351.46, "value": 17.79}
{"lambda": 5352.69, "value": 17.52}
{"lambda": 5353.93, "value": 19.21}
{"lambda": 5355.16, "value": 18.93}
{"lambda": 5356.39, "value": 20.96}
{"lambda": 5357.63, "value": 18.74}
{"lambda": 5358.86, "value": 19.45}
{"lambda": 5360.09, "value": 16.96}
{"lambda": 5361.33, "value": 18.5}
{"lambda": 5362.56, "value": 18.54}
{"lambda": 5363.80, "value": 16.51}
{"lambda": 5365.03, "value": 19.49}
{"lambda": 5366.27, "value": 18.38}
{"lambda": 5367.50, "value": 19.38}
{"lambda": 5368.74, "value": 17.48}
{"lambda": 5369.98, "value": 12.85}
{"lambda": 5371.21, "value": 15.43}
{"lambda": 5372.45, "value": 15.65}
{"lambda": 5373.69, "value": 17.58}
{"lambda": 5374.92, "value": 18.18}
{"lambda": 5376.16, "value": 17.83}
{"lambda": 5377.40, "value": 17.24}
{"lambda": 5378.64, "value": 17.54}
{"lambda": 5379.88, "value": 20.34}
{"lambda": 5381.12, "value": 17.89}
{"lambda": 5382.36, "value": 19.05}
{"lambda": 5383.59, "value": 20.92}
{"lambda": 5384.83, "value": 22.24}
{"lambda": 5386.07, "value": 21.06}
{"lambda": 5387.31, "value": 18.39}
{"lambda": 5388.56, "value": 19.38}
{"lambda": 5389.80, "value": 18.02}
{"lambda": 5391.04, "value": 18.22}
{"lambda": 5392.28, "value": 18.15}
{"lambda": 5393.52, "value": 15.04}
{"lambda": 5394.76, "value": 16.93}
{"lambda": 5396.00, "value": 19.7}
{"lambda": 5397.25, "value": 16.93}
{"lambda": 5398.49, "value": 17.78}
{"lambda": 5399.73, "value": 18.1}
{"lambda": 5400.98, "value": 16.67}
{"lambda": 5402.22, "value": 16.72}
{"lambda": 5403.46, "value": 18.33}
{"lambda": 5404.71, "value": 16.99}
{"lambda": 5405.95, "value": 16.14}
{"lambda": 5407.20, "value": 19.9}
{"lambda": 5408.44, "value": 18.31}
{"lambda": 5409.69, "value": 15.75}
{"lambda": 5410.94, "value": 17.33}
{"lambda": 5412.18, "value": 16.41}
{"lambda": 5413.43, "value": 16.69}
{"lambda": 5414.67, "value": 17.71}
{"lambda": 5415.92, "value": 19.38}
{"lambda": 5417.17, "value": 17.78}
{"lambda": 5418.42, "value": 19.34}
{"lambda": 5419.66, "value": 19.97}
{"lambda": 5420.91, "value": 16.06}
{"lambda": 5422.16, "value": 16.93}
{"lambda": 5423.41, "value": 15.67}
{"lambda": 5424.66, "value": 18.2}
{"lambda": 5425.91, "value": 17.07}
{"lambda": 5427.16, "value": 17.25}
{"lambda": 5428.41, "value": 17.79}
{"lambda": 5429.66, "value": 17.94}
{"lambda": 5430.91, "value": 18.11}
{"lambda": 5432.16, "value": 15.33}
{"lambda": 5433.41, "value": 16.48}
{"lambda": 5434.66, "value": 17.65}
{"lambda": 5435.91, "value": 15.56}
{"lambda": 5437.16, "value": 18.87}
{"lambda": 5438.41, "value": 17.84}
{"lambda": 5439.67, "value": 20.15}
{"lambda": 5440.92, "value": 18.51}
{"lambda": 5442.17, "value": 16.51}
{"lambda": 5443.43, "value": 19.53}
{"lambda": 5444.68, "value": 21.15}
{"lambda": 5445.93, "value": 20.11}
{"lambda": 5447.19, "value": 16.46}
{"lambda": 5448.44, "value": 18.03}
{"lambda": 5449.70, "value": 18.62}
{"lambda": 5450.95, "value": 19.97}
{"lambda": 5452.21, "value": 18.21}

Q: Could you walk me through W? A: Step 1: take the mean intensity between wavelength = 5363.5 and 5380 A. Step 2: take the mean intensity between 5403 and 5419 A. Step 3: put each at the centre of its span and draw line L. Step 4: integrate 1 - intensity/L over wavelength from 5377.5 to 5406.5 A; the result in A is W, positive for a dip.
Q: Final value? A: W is -1.3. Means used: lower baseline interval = 17.3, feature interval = 18.3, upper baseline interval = 17.7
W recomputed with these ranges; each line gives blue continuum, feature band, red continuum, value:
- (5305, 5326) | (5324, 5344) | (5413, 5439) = 0.92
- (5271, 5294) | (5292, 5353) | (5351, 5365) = 0.92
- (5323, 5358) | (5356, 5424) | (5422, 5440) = -1.76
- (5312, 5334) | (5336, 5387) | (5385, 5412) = -1.00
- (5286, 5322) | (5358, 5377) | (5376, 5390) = 1.57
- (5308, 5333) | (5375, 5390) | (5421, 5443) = -1.33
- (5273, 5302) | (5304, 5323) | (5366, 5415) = -0.32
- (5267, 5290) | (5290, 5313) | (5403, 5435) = -1.73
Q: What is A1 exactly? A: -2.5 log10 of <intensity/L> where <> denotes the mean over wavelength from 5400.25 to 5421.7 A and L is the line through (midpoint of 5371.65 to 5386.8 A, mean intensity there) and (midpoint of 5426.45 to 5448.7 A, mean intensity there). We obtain 0.04 mag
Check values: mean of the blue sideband 18.8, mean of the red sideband 18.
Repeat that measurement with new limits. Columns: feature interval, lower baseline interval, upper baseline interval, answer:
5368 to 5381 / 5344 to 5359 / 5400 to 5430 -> 0.063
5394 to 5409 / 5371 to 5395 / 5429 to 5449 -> 0.033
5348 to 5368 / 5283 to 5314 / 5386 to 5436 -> -0.035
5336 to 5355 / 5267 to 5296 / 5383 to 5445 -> 0.006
